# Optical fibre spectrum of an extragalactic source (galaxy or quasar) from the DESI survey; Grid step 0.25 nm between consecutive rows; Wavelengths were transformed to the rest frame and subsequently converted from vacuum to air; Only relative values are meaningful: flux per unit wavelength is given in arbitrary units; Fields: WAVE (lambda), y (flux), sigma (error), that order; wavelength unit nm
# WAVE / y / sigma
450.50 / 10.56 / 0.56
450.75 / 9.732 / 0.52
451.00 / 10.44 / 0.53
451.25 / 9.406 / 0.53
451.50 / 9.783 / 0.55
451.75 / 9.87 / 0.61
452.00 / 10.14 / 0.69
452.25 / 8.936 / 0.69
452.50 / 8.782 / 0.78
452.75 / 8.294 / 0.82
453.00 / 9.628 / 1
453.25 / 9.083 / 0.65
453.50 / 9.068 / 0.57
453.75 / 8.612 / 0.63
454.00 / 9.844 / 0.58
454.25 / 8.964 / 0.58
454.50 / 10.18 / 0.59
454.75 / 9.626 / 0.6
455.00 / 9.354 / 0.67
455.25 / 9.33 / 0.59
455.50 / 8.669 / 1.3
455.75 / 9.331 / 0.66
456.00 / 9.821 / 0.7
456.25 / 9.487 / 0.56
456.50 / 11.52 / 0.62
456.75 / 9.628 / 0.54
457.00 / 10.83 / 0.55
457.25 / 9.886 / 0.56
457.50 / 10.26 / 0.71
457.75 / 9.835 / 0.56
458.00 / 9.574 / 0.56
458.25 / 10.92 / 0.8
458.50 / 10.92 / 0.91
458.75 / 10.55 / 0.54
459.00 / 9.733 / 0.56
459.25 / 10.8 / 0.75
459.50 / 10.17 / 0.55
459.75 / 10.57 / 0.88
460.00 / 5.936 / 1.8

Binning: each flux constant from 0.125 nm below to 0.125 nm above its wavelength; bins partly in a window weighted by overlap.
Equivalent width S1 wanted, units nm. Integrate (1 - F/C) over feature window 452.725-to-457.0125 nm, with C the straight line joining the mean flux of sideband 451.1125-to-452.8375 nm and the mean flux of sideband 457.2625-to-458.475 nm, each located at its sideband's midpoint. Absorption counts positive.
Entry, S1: 0.11 nm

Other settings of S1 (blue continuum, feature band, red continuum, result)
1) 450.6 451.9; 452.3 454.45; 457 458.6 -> 0.199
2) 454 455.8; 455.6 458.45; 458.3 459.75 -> -0.047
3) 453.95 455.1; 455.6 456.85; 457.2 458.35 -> -0.011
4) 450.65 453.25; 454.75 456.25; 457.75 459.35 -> 0.092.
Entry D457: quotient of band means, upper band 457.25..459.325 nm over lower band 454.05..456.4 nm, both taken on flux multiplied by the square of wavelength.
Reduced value 1.10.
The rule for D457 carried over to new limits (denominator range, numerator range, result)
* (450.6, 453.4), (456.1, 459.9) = 1.11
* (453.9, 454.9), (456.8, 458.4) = 1.07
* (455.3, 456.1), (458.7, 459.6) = 1.13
